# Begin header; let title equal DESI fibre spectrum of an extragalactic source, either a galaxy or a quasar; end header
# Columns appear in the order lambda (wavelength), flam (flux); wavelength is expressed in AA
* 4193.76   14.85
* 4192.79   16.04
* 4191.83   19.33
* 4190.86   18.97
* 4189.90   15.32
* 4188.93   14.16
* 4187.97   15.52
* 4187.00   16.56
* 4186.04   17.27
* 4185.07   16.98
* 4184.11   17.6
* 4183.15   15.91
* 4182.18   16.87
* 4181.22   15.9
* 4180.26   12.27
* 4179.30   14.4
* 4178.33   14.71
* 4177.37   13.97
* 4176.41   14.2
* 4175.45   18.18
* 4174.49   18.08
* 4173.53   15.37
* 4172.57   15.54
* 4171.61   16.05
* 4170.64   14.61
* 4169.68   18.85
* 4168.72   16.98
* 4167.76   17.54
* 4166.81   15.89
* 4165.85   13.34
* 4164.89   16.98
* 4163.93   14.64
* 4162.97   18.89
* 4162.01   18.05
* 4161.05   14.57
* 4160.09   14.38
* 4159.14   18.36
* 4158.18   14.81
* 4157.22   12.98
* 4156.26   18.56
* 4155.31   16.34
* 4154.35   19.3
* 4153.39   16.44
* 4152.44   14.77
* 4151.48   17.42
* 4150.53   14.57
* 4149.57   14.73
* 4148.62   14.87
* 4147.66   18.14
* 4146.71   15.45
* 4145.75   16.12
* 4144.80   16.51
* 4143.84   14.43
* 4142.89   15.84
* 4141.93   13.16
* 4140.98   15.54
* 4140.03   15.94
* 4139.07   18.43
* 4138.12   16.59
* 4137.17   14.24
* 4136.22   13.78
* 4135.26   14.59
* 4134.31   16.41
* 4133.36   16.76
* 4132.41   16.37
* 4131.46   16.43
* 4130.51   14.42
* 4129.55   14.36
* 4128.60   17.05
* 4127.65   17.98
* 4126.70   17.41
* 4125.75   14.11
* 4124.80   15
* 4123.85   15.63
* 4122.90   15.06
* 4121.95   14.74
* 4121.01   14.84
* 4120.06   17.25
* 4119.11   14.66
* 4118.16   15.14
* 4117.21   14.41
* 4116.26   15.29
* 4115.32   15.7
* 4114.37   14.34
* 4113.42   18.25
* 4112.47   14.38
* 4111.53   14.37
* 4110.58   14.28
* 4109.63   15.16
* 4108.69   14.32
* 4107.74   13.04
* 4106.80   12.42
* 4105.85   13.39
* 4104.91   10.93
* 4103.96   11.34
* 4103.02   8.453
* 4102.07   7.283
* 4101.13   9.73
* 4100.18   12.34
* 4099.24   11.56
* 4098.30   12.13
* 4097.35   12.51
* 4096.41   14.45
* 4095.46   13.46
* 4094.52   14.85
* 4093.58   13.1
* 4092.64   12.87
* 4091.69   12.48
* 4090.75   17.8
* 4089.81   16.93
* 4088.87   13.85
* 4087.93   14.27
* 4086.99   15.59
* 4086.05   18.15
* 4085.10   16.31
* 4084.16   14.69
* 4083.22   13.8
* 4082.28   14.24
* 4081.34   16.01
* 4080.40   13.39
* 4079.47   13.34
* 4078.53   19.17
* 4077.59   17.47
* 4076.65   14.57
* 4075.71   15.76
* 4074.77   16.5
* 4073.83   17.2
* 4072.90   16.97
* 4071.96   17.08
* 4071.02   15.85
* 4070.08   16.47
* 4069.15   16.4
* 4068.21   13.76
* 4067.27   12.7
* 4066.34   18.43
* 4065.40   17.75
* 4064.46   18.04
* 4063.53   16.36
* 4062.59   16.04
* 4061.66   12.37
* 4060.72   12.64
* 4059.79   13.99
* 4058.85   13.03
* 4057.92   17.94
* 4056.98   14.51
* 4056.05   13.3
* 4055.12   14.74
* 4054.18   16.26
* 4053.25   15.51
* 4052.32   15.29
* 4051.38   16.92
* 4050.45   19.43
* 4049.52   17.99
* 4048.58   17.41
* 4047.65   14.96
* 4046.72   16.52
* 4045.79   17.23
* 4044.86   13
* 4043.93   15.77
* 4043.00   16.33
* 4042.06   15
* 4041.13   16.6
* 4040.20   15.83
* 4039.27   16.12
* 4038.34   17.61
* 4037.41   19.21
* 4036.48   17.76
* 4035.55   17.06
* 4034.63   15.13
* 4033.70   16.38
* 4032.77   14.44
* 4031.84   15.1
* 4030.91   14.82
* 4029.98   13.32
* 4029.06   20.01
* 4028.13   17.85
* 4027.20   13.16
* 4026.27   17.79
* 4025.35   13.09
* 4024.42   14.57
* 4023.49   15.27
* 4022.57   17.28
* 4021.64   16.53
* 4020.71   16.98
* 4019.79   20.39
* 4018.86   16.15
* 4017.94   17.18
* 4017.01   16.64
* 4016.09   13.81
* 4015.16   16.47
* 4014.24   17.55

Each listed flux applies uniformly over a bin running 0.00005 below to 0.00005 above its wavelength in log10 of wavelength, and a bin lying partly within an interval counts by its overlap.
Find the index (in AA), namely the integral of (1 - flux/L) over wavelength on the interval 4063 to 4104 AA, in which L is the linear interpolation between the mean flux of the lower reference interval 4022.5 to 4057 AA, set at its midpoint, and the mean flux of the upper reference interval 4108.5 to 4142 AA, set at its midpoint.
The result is 2.8 AA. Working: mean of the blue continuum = 16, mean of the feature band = 14.7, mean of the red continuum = 15.5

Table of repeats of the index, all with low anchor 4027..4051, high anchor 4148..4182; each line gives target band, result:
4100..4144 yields 4.0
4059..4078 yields 0.6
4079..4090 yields 0.8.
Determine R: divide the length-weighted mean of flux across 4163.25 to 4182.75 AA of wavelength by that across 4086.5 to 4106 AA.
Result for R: 1.23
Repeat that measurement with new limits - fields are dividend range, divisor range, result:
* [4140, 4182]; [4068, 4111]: 1.11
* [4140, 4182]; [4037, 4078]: 0.99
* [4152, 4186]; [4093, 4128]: 1.16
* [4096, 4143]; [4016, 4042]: 0.88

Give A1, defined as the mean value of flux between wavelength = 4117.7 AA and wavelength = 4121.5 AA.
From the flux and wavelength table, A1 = 15.5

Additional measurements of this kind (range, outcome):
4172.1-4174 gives 15.5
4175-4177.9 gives 15.4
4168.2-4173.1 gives 16.4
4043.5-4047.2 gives 15.7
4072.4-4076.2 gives 16.6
